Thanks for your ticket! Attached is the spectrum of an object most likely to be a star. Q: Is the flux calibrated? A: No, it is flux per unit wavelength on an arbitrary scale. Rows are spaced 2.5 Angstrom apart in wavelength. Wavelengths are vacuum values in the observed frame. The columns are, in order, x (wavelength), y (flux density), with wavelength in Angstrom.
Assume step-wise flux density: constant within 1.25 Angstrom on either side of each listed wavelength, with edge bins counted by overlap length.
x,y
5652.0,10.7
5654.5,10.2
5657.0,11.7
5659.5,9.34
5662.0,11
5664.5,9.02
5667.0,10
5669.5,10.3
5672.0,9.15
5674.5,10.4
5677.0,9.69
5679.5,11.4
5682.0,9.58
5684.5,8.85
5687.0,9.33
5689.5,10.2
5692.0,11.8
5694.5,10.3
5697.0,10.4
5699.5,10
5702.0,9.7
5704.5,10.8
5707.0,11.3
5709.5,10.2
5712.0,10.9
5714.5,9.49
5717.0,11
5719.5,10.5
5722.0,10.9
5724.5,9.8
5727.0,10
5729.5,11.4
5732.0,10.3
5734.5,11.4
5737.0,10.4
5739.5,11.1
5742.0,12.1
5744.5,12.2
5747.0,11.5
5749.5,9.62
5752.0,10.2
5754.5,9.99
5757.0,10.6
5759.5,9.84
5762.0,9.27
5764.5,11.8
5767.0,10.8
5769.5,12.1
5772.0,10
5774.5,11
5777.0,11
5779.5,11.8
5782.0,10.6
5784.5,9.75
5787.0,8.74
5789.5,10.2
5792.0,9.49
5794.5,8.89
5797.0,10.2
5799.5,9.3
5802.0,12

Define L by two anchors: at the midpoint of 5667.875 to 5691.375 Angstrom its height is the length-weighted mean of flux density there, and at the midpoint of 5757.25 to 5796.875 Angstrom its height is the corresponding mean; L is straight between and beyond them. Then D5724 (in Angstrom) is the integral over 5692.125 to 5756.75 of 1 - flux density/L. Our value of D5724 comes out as -3.3 Angstrom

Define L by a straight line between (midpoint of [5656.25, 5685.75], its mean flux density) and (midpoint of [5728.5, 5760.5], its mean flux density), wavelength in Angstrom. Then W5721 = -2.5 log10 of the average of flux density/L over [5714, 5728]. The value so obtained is 0.024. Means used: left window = 10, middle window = 10.3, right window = 10.8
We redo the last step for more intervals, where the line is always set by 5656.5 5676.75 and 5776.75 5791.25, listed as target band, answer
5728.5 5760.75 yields -0.064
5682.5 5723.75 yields -0.024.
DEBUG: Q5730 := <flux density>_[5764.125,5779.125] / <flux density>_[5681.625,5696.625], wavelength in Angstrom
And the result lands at 1.11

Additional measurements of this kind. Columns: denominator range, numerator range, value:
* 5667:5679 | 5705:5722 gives 1.06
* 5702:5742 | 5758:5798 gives 0.97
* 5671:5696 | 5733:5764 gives 1.06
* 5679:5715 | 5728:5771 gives 1.06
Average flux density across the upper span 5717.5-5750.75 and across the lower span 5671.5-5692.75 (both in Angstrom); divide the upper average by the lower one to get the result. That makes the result 1.08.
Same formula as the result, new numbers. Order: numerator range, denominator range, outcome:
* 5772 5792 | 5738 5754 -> 0.94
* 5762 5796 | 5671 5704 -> 1.03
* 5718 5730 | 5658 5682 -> 1.04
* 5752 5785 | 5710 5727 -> 1.03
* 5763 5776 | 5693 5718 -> 1.07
